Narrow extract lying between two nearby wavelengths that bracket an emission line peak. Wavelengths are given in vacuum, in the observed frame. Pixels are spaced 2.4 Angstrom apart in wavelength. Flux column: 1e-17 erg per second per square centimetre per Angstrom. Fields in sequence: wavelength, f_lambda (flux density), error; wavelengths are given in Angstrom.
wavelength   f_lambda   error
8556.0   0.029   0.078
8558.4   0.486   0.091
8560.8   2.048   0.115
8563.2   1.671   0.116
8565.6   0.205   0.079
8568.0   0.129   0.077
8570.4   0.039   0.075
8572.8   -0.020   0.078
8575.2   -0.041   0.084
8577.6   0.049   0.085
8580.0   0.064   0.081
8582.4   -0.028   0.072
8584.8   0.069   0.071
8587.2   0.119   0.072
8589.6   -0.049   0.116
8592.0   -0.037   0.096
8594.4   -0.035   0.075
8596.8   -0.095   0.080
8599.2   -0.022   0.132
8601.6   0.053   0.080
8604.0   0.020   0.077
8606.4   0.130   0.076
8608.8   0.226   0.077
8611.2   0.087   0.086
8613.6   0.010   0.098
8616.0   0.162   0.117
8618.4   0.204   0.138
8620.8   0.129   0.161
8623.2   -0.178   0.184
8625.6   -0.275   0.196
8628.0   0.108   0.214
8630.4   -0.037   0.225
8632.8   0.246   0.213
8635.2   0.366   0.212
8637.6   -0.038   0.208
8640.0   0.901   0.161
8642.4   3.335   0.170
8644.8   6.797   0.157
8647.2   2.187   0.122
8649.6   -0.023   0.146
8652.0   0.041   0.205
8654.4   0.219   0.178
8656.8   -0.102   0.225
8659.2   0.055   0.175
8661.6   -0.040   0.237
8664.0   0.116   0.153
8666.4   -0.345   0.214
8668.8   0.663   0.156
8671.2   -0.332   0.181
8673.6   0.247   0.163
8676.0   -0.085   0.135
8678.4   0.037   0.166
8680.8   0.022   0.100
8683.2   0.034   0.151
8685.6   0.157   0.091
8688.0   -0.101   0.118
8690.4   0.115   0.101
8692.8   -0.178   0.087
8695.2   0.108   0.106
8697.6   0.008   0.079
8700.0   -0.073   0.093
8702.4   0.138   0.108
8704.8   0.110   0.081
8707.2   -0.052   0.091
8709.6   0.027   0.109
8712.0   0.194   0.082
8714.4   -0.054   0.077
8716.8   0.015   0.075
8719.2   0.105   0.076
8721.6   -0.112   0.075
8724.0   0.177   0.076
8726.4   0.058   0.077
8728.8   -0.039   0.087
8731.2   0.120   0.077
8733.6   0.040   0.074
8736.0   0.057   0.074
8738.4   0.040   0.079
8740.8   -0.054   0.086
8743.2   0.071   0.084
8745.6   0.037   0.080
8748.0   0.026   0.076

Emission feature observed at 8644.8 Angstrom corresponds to [O III]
